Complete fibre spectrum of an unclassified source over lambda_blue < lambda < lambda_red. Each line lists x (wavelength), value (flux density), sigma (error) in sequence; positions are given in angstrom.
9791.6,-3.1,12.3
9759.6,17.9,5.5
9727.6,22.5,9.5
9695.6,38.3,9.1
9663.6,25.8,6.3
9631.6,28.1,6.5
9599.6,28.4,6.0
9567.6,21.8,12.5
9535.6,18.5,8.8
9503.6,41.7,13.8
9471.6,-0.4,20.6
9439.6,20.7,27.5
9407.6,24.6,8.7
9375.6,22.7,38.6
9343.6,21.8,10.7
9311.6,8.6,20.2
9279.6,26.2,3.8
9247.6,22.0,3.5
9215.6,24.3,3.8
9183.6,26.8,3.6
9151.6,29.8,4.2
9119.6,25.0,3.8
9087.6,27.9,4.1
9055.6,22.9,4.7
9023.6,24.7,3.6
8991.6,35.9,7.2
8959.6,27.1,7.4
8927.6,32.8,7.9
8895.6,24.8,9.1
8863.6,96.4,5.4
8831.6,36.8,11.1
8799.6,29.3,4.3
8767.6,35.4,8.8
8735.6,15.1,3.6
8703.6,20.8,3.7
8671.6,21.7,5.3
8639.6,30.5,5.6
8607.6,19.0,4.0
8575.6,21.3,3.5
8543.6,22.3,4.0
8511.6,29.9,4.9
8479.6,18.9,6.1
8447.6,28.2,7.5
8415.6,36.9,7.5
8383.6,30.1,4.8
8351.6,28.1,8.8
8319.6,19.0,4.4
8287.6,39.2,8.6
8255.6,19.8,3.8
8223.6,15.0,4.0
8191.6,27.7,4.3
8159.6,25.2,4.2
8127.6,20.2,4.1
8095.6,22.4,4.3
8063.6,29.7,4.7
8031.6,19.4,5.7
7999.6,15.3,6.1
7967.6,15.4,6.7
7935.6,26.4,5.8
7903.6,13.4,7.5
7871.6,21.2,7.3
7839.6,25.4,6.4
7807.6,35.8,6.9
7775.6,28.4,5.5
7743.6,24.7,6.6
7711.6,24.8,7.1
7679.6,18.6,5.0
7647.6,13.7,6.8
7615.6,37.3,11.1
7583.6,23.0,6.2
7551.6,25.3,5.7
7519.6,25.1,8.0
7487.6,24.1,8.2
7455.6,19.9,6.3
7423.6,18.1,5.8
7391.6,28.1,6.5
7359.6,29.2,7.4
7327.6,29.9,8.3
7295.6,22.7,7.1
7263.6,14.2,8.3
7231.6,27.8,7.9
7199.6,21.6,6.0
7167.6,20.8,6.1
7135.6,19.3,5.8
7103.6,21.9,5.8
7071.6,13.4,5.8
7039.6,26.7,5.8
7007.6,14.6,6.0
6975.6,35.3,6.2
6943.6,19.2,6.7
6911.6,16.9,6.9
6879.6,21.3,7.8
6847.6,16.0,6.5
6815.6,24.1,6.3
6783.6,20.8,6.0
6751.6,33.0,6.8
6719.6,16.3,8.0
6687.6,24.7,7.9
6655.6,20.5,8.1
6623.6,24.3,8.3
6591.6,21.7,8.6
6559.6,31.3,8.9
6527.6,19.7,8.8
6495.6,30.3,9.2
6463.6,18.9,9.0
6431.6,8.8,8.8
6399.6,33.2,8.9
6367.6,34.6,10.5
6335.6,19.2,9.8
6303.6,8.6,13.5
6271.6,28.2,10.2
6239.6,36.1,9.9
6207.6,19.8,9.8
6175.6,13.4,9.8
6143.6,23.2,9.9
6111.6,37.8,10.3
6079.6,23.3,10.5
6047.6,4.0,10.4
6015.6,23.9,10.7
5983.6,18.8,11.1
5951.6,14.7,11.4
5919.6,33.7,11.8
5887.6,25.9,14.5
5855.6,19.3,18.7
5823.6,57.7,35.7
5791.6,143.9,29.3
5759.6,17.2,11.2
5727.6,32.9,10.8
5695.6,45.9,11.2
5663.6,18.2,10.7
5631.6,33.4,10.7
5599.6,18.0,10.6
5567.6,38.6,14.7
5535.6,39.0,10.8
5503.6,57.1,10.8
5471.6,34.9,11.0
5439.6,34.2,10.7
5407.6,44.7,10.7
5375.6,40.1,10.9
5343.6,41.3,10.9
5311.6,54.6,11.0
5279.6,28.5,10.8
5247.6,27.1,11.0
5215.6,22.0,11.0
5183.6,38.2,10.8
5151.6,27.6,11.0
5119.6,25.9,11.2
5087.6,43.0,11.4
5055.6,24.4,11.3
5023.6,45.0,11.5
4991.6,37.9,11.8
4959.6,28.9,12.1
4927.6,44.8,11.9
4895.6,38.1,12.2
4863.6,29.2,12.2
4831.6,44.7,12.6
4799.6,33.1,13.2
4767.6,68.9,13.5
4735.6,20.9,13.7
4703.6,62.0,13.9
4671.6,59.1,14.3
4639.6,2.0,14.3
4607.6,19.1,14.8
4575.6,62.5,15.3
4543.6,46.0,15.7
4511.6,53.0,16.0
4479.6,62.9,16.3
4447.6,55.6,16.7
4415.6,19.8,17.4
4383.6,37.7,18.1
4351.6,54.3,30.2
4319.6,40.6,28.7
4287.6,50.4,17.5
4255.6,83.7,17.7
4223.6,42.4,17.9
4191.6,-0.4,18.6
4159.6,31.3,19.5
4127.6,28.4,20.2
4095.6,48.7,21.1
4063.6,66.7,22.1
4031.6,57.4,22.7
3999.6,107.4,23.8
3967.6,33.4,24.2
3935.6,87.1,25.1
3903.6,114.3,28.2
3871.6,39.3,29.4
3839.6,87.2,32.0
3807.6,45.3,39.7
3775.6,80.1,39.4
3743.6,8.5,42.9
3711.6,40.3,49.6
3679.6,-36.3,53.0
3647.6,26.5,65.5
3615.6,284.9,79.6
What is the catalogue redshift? 1.38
